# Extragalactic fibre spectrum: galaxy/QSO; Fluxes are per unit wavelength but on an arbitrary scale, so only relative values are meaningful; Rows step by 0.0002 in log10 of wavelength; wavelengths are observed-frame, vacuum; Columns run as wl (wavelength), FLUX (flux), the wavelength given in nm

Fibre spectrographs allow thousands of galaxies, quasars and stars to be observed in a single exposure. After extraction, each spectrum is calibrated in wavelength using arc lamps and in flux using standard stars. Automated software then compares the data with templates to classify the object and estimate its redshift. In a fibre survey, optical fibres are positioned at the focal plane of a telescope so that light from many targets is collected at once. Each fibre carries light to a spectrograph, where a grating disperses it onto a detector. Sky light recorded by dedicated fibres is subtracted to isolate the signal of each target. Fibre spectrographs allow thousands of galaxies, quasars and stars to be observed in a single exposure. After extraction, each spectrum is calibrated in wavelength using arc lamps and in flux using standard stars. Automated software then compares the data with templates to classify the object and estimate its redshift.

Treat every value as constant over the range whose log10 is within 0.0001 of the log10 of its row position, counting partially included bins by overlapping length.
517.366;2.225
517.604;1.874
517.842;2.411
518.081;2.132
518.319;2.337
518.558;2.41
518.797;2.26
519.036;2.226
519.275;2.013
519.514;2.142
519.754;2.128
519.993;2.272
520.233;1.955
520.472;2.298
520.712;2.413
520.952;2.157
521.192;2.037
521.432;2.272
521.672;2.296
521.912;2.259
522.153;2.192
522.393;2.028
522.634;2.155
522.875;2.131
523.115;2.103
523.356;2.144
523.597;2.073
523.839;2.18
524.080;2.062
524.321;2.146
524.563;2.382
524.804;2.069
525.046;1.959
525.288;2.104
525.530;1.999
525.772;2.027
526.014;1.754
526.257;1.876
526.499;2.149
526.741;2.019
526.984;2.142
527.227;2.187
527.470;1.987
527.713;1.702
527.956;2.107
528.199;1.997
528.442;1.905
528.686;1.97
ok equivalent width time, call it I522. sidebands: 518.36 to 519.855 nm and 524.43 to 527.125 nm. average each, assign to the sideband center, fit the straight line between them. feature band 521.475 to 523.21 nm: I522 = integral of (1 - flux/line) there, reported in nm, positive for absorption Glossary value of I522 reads -0.037 nm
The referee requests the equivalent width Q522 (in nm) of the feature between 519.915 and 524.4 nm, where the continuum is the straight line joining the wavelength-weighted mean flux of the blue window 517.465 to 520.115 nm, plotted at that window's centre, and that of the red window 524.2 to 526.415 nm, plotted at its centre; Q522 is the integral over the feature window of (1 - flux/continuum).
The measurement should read -0.11 nm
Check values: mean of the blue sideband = 2.2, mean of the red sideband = 2.04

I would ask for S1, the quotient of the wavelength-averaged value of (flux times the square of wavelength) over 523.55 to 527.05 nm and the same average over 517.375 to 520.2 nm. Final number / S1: 0.96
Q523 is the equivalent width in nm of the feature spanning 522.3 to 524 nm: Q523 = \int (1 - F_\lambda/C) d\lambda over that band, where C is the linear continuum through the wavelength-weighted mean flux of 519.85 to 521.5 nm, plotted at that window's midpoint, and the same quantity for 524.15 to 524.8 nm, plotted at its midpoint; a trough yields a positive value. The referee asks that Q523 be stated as 0.07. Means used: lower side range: 2.2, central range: 2.12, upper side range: 2.22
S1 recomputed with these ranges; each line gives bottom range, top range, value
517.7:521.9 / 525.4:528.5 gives 0.92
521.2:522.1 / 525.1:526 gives 0.91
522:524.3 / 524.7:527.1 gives 0.96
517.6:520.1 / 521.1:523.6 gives 0.99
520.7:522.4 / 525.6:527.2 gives 0.93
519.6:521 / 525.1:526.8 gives 0.92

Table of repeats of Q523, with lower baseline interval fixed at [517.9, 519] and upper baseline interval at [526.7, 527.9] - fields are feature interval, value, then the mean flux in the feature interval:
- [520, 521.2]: 0.01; 2.19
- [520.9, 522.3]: -0.01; 2.2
